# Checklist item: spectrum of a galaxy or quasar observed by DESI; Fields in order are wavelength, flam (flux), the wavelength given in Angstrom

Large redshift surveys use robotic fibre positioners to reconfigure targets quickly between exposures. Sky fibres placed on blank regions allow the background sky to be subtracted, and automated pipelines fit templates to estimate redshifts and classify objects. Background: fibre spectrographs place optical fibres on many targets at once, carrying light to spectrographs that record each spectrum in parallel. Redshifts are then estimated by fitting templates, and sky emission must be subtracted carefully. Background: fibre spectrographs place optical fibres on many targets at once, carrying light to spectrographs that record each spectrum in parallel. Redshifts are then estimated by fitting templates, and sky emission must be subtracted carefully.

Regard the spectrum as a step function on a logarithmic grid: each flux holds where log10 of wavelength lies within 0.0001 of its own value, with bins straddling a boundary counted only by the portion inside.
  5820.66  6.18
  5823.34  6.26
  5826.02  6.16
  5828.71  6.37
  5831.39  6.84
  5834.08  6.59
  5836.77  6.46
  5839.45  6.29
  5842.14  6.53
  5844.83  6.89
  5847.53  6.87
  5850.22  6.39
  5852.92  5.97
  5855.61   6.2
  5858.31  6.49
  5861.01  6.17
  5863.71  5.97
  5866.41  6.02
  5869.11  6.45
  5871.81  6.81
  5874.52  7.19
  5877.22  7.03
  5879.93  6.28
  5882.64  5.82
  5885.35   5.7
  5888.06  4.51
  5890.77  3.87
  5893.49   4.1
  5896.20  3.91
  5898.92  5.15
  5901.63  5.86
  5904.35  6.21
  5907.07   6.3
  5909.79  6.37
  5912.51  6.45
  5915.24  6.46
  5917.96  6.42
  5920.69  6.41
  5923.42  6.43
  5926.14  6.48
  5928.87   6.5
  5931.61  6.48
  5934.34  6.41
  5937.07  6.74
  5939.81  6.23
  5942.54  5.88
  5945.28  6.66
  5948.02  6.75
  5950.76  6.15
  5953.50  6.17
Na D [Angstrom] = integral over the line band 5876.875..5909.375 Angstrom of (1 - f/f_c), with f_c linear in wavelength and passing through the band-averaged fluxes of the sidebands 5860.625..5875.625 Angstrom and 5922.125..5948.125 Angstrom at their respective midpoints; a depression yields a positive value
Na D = 5.4 Angstrom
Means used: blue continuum 6.44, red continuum 6.44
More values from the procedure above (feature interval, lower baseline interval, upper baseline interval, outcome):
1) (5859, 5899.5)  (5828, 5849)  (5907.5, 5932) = 5.2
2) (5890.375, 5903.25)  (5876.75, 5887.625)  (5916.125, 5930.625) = 3.1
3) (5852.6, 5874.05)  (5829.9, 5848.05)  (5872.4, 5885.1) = 0.8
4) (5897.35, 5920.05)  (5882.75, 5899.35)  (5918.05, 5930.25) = -2.3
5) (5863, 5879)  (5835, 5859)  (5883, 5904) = -2.8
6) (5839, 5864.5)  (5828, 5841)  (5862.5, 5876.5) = 0.5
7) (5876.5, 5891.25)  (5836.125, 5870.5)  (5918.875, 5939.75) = 1.9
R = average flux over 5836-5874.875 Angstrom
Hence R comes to 6.43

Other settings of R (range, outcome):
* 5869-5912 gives 5.72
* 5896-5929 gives 6.13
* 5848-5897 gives 5.87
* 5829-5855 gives 6.52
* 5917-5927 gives 6.43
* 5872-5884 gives 6.6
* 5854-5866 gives 6.19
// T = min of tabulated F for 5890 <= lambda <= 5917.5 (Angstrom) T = 3.87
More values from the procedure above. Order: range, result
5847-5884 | 5.82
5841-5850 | 6.53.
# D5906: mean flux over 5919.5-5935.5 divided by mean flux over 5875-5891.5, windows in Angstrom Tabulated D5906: 1.13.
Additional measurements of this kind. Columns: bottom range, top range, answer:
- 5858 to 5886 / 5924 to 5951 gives 1.01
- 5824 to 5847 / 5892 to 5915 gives 0.86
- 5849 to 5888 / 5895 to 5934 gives 0.98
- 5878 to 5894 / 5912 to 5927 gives 1.25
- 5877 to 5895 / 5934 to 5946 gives 1.22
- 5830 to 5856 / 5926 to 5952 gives 0.99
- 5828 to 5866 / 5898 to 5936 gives 0.98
